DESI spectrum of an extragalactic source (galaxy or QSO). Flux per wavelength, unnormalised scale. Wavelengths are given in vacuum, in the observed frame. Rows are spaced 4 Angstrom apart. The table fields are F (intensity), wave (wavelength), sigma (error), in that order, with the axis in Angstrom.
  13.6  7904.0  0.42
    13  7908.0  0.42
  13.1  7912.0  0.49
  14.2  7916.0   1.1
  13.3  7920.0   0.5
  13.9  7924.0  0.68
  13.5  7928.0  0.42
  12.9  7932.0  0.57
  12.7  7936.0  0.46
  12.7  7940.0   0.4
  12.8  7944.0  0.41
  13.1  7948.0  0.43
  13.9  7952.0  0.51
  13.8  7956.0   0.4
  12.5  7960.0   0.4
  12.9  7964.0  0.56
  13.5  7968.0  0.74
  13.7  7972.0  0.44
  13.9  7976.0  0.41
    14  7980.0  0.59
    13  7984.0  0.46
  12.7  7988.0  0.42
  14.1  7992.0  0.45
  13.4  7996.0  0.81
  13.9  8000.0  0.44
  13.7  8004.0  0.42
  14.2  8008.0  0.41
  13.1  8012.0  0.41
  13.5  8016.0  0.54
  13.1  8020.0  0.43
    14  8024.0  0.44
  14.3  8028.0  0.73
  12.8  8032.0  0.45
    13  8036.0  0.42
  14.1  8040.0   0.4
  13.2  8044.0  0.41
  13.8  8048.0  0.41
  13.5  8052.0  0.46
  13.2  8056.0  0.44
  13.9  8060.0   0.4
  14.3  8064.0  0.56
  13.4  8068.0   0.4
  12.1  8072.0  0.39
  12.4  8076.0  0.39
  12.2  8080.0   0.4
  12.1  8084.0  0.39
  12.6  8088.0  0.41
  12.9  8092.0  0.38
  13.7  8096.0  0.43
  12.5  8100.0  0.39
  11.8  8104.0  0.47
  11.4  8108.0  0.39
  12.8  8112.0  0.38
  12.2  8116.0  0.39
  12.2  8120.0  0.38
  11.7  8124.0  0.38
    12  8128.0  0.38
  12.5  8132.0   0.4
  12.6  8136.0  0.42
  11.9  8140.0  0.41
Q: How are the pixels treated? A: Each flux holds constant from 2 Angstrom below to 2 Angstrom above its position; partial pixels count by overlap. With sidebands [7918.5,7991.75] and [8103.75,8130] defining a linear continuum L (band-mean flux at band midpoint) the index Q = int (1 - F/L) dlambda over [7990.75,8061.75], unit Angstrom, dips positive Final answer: -4.8 Angstrom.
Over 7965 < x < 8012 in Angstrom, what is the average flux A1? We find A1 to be 13.6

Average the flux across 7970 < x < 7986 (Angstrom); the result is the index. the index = 13.6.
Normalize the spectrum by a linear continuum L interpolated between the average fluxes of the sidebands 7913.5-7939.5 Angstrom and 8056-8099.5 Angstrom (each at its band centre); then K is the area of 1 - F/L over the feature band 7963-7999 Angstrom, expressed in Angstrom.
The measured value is -0.7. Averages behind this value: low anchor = 13.4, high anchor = 13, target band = 13.5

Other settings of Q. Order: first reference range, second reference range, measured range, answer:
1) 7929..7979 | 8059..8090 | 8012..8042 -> -1.20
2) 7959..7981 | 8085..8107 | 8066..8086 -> 0.48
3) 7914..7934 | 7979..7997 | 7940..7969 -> 0.69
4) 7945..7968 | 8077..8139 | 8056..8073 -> -1.18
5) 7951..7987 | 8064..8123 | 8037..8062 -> -1.48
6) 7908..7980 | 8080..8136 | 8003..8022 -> -0.87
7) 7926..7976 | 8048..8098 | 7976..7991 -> -0.25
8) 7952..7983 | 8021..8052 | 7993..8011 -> -0.33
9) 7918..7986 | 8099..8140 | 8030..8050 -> -1.08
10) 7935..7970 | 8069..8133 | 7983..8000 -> -0.64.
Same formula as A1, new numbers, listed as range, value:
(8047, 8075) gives 13.4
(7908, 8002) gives 13.4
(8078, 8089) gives 12.3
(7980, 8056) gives 13.5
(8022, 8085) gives 13.3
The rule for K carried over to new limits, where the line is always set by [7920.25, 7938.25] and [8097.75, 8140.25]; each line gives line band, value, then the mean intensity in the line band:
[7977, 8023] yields -2.5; 13.5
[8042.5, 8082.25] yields -2.2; 13.2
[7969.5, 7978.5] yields -0.6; 13.8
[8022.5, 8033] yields -0.9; 13.8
